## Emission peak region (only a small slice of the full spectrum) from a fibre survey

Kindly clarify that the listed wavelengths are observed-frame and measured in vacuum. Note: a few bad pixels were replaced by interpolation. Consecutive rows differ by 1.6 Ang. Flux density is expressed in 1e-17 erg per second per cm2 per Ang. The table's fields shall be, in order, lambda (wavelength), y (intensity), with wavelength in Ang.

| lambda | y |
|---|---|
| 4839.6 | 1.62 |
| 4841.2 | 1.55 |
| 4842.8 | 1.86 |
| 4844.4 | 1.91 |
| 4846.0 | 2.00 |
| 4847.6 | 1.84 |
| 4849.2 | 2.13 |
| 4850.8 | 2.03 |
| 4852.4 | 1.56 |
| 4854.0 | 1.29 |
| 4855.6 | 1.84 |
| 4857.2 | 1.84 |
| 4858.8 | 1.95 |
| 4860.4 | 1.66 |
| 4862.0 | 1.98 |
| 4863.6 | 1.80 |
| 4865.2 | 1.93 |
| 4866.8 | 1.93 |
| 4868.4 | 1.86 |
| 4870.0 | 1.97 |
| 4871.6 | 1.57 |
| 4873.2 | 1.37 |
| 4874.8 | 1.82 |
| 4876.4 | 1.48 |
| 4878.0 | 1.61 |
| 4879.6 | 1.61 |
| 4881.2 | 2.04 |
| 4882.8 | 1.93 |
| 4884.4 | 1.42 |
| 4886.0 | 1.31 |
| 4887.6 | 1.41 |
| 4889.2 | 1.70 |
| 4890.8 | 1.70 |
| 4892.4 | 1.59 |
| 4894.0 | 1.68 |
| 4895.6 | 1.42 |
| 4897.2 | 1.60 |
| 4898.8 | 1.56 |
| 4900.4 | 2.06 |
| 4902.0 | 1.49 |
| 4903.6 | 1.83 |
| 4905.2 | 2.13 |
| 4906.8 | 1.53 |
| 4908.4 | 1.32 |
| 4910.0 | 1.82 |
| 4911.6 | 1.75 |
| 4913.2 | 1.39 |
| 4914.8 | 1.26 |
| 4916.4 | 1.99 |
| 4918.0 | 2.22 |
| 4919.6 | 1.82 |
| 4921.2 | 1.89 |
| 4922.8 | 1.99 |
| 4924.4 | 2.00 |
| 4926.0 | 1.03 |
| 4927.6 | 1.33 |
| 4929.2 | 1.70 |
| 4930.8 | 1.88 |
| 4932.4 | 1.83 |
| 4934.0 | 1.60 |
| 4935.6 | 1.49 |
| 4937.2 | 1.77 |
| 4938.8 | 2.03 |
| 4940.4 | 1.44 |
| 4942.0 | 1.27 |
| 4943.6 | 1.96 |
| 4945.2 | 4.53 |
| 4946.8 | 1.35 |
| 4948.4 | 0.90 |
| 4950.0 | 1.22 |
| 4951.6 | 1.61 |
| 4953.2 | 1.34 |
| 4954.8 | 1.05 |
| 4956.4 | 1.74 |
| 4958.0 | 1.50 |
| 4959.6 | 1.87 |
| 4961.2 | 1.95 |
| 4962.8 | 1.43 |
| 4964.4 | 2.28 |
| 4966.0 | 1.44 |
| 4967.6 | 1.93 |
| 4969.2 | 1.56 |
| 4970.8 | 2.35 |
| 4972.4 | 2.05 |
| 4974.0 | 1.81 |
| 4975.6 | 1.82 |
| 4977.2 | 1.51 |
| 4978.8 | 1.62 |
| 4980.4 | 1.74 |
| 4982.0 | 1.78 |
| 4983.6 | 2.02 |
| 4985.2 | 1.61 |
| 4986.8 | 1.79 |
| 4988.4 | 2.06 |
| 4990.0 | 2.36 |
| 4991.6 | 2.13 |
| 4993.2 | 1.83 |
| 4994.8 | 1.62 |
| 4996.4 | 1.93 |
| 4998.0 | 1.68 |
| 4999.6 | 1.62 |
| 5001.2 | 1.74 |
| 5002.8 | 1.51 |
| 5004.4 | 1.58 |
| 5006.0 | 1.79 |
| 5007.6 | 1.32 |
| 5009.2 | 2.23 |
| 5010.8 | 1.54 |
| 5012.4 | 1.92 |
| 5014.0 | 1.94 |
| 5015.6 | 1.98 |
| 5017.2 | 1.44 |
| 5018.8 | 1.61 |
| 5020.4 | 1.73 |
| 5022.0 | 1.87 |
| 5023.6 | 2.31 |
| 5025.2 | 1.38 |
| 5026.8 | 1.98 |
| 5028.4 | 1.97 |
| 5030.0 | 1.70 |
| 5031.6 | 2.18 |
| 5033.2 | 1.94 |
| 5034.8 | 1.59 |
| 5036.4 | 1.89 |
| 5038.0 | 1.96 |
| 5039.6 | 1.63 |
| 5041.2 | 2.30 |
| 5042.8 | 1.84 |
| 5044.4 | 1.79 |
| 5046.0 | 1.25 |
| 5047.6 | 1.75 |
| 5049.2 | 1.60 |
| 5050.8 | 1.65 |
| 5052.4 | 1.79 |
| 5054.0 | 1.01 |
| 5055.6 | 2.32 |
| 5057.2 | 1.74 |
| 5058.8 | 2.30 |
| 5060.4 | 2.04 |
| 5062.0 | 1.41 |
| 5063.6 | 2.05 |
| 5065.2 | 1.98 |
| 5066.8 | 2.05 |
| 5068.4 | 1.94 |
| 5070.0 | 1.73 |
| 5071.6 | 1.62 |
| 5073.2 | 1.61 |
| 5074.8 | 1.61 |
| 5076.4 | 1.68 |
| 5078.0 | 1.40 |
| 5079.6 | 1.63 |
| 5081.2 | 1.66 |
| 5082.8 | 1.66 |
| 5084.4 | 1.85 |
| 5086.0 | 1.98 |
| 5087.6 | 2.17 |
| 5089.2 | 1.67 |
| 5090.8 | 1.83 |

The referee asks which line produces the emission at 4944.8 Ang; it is H-gamma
